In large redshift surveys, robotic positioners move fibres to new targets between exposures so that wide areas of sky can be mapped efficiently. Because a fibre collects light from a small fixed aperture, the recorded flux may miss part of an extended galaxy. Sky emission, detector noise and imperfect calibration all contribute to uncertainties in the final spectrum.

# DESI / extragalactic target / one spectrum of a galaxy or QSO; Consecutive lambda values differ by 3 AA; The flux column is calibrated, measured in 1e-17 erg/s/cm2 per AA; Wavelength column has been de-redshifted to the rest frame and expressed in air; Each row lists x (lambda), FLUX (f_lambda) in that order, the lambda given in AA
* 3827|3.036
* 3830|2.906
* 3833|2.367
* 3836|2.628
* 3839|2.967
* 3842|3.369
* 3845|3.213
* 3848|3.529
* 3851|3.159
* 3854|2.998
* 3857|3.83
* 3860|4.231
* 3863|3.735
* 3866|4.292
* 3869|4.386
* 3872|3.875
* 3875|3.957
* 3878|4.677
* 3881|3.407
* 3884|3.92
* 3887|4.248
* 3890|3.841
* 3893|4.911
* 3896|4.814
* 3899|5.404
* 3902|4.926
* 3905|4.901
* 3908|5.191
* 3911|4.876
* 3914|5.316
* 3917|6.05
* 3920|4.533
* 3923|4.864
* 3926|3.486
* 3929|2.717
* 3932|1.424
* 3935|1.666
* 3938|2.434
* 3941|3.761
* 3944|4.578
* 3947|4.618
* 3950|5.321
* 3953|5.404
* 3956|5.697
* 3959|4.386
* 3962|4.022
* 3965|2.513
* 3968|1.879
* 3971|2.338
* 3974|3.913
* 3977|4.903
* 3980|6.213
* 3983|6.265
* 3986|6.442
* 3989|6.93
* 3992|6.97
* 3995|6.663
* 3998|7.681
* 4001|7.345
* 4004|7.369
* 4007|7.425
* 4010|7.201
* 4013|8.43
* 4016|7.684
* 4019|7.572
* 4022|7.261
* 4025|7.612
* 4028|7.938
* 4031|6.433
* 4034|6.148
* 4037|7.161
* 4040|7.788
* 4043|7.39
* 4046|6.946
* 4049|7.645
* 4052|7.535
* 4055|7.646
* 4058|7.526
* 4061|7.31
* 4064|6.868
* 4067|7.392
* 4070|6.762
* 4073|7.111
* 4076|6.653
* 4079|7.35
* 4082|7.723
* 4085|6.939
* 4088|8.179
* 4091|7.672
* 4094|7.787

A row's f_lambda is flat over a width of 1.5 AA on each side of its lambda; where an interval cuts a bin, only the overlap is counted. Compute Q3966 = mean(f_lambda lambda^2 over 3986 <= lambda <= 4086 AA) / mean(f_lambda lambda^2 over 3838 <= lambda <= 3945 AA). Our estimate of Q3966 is 2.0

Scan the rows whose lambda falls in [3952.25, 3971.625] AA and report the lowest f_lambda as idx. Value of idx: 1.879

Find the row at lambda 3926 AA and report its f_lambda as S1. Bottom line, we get 3.486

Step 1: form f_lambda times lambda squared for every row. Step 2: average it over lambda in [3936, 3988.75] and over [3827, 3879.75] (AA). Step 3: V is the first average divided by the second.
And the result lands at 1.33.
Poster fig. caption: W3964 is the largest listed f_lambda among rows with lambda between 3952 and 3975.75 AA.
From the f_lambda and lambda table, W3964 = 5.697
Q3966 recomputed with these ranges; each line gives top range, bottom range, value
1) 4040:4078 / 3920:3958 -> 1.99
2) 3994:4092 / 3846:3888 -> 2.08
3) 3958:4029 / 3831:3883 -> 1.85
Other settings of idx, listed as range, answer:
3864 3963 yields 1.424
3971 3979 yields 2.338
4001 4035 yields 6.148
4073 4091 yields 6.653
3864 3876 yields 3.875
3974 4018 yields 3.913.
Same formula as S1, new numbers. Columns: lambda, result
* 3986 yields 6.442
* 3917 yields 6.05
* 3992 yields 6.97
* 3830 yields 2.906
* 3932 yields 1.424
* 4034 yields 6.148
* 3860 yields 4.231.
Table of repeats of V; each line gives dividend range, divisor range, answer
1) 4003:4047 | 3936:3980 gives 1.89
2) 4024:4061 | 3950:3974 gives 1.98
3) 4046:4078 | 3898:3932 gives 1.70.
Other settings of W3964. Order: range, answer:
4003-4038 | 8.43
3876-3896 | 4.911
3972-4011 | 7.681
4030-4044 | 7.788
